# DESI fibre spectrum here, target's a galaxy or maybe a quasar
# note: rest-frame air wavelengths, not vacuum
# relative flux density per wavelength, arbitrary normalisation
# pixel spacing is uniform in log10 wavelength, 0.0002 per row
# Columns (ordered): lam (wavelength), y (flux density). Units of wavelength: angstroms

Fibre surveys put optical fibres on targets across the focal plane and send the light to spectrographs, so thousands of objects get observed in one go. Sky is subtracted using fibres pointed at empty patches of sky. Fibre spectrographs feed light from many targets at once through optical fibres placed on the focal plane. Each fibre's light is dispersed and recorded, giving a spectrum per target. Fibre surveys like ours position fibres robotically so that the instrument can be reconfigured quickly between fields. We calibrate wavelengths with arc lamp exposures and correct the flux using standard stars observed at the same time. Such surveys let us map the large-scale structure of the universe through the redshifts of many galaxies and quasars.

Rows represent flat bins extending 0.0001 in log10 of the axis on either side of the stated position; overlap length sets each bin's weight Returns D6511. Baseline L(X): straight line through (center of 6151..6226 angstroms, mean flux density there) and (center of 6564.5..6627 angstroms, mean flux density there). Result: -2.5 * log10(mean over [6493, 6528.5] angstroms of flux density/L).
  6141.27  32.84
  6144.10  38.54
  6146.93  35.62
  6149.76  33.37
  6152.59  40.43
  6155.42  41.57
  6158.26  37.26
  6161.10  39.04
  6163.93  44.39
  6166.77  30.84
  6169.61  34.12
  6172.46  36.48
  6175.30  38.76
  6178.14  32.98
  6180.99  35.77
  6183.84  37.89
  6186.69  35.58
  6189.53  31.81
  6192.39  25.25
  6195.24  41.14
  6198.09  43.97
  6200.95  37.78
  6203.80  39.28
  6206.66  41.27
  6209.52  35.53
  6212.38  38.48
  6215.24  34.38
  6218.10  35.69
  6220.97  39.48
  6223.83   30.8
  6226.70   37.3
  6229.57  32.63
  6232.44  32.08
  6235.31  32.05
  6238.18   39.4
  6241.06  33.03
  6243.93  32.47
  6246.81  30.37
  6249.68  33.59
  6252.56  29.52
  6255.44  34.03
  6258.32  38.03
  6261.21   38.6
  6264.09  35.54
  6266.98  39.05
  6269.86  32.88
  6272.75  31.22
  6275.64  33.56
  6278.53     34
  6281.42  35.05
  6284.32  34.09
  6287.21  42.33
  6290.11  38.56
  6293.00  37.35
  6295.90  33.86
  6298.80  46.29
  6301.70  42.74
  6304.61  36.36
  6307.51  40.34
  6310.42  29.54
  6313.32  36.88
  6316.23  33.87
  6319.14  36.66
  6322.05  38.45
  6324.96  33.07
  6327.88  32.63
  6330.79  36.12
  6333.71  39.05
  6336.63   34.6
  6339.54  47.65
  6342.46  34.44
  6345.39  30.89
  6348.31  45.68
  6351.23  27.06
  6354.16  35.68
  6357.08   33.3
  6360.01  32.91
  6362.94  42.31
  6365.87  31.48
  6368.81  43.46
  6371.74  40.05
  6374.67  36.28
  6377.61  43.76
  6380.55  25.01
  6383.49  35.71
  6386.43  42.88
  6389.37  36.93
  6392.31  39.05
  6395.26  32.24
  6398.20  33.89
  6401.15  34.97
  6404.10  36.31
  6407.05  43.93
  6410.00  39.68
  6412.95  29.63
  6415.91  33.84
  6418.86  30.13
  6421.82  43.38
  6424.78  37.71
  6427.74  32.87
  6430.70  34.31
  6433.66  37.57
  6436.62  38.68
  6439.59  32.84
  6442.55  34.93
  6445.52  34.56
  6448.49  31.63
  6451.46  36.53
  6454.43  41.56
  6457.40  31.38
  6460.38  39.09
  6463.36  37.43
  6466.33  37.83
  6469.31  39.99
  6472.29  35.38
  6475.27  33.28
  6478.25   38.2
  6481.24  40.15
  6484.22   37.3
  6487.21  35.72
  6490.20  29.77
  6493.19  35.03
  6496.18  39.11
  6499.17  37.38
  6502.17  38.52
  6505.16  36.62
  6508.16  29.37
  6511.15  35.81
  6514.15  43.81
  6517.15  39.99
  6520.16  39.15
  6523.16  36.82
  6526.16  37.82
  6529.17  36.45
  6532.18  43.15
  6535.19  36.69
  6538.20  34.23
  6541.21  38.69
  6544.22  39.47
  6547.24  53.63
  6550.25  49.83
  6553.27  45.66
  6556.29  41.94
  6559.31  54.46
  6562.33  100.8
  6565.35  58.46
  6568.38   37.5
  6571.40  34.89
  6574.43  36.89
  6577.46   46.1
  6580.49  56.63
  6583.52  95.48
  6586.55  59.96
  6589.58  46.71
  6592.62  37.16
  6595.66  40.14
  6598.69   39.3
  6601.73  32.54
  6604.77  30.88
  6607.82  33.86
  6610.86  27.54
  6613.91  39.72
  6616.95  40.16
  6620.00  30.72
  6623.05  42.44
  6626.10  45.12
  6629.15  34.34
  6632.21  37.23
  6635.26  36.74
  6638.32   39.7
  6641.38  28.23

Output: 0.121 mag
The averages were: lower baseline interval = 36.9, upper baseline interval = 43.2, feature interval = 37.5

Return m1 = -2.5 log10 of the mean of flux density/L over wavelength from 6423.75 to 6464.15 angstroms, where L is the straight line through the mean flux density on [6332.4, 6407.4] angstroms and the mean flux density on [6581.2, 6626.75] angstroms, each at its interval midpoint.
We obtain 0.088 mag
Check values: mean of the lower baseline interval 36.8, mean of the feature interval 35.7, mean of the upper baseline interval 43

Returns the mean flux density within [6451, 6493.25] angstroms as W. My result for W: 36.6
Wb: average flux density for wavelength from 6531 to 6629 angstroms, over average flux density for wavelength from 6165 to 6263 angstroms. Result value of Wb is 1.3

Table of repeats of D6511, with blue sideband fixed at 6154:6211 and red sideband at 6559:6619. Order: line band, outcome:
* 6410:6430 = 0.224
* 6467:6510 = 0.229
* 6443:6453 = 0.260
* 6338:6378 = 0.113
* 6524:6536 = 0.185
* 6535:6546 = 0.214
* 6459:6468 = 0.156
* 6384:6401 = 0.151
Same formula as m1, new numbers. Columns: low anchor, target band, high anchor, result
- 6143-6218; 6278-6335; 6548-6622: 0.09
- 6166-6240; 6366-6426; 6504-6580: 0.10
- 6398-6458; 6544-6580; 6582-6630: -0.23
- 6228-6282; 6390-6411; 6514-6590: 0.11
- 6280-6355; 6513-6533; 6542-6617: 0.14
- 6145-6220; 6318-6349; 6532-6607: 0.11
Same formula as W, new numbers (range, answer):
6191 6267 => 35.5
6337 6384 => 36.6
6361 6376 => 38.6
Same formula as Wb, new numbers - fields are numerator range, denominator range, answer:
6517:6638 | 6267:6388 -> 1.20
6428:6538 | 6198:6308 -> 1.02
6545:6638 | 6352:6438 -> 1.25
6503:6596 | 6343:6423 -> 1.27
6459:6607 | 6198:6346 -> 1.18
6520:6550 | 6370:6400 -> 1.09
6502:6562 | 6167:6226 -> 1.16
